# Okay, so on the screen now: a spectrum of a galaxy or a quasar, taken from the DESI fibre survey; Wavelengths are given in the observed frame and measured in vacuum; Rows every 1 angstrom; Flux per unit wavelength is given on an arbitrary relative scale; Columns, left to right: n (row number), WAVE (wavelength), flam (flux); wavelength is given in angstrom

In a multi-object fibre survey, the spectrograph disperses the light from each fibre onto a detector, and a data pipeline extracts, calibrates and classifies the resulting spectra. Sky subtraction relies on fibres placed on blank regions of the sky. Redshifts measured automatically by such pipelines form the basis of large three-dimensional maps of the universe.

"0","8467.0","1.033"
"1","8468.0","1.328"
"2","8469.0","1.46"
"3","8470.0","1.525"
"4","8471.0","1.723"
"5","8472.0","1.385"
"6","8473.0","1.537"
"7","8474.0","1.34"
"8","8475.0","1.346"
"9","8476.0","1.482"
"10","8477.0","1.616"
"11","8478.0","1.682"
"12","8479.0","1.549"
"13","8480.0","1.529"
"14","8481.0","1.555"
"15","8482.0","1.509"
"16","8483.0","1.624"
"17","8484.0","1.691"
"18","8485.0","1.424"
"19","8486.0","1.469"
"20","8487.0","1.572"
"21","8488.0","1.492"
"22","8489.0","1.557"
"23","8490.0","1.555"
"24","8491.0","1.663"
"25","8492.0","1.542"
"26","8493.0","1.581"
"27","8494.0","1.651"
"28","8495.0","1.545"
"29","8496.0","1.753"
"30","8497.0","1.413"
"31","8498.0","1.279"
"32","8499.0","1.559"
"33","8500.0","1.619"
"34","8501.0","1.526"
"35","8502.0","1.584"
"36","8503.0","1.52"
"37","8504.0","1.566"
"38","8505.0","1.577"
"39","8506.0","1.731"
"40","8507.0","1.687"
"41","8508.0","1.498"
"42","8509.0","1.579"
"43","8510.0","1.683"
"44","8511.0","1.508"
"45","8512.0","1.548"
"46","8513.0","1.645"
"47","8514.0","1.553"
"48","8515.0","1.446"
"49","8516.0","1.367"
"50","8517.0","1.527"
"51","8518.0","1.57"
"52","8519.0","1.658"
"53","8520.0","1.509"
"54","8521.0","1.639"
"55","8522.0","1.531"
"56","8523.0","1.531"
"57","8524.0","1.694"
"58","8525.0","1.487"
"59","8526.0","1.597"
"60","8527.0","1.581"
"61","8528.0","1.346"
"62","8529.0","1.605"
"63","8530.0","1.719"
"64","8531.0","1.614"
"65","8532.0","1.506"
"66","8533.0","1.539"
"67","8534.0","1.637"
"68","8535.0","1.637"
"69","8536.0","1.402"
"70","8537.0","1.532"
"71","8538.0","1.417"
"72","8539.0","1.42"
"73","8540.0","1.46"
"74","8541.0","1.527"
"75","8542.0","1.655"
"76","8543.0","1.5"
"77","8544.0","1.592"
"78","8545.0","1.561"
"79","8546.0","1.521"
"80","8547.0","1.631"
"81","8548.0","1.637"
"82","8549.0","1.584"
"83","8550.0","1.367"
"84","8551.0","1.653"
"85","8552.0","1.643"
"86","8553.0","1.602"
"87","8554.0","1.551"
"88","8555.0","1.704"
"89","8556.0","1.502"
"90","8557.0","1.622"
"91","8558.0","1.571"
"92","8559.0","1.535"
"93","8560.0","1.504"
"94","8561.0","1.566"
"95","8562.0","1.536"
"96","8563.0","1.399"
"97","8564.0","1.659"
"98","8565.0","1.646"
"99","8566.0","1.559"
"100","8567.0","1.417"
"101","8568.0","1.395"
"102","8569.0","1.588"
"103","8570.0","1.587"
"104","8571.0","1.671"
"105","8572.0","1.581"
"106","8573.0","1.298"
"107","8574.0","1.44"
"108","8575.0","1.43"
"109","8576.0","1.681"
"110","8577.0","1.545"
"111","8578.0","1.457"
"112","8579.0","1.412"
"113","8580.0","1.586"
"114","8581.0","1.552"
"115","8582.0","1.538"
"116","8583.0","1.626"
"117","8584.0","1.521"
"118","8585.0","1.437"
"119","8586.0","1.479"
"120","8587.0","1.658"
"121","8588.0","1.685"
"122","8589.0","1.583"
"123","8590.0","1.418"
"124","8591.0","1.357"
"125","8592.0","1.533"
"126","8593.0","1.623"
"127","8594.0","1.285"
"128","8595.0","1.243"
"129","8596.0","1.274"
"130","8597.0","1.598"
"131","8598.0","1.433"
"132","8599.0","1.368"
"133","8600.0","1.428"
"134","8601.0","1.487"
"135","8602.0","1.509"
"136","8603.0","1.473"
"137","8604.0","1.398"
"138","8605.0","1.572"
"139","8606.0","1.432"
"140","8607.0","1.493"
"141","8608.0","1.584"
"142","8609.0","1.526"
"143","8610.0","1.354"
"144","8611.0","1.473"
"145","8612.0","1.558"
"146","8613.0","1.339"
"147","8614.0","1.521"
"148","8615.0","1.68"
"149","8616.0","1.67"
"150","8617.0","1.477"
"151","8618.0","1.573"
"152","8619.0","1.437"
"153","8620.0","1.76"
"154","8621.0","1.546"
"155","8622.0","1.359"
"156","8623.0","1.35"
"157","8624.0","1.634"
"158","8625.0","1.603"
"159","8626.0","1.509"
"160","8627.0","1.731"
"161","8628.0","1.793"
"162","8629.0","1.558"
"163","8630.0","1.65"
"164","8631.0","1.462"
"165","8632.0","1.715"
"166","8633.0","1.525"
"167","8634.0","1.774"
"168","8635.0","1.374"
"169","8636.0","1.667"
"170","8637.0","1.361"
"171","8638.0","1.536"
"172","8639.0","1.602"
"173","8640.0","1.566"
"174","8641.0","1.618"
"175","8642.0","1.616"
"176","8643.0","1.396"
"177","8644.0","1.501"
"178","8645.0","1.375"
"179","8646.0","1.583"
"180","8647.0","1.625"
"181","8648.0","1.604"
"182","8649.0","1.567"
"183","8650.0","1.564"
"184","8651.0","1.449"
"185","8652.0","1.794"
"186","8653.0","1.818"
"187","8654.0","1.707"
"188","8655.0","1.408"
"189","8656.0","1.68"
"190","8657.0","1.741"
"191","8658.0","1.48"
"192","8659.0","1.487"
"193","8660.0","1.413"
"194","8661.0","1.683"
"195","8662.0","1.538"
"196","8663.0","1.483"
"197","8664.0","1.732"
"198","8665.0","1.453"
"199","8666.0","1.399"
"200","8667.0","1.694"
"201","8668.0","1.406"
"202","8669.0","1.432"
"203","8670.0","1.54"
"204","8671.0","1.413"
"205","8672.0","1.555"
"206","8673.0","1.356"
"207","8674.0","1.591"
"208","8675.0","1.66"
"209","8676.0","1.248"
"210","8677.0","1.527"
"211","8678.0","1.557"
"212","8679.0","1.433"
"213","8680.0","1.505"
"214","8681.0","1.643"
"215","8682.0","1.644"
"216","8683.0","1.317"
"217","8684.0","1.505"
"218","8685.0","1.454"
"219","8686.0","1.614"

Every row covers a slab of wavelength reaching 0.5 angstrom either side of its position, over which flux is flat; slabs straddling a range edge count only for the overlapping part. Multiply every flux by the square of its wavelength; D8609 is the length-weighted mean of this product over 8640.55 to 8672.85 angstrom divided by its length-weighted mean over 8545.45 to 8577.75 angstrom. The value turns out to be 1.02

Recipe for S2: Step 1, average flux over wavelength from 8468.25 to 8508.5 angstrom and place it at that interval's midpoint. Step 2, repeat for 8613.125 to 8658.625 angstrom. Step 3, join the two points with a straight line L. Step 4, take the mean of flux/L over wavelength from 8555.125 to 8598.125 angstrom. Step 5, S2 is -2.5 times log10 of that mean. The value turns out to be 0.034 mag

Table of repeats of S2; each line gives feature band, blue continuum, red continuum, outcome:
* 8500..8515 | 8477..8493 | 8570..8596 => -0.02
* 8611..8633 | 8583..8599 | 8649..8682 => -0.04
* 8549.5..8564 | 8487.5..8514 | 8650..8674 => 0.00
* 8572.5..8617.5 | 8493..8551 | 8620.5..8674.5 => 0.05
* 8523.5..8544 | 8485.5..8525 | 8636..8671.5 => 0.01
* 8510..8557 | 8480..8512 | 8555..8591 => 0.00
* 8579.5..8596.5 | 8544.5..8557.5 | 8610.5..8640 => 0.05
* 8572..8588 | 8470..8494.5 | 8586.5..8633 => 0.00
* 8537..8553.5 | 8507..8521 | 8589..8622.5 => -0.01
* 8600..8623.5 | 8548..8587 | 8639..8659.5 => 0.04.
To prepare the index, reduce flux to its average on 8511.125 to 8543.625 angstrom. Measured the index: 1.54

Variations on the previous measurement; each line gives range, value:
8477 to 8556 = 1.56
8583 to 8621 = 1.5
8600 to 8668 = 1.55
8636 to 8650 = 1.54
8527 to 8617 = 1.52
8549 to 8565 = 1.56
